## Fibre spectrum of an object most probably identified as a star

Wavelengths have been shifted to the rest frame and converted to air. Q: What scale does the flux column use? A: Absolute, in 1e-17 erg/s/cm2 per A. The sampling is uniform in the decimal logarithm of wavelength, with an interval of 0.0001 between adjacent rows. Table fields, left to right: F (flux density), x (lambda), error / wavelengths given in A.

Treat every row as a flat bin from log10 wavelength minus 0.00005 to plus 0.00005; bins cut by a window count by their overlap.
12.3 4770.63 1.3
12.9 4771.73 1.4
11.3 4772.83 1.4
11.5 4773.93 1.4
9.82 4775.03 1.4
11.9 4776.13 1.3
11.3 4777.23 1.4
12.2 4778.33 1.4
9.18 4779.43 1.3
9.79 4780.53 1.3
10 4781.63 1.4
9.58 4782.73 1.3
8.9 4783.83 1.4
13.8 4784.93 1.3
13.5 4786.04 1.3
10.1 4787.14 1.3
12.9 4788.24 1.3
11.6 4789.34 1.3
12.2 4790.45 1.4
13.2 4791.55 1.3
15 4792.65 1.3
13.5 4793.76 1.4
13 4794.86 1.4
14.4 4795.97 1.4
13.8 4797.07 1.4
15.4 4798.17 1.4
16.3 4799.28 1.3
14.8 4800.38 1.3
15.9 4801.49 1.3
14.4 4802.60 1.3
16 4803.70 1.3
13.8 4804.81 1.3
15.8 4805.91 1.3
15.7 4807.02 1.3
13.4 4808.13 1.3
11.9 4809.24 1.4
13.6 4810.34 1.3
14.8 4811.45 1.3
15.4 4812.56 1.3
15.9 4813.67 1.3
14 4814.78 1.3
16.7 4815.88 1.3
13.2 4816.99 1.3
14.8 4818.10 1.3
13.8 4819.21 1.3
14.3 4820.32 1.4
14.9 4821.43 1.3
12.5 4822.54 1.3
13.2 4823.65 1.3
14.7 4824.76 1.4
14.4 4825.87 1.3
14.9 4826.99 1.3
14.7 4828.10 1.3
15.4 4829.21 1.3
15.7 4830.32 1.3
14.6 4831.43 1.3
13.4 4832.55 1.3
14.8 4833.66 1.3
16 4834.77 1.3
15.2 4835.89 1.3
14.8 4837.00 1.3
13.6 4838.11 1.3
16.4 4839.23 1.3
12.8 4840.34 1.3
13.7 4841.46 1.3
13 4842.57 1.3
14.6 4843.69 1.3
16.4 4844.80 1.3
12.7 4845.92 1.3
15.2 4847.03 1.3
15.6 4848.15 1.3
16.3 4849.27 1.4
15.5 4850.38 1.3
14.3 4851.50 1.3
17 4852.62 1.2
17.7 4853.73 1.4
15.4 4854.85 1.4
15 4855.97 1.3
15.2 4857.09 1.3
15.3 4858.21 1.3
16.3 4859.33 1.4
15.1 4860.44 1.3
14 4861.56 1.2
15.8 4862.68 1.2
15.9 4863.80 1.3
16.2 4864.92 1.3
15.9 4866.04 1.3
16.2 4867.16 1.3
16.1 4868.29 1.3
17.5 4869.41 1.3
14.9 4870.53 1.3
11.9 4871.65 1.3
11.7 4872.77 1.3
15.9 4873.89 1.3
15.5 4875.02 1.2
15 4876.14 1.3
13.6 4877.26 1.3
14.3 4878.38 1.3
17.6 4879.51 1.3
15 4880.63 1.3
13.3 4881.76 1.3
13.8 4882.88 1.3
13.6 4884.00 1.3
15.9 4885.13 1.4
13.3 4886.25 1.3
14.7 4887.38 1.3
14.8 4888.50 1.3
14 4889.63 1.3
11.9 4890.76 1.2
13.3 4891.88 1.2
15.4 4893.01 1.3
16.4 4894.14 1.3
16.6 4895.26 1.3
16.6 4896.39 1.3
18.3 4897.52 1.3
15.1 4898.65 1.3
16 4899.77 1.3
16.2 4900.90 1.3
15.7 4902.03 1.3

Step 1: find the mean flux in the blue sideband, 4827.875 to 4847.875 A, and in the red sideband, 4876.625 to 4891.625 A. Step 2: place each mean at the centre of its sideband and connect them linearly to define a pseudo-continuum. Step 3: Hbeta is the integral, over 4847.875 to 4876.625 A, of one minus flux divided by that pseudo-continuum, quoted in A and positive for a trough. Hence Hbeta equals -2.0 A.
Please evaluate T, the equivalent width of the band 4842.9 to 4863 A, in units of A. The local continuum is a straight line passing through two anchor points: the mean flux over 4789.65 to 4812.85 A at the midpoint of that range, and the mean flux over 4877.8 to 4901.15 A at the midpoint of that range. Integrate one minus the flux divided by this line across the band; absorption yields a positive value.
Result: -0.9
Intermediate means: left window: 14.4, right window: 15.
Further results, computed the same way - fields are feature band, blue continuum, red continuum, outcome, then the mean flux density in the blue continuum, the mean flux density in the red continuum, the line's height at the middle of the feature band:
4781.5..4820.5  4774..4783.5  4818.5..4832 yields -4.5 A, 10.5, 14.4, 12.4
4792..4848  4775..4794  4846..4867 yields -4.3 A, 11.6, 15.6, 13.6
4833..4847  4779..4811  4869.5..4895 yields -0.7 A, 13.2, 14.4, 13.8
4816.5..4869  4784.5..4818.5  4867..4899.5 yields -1.5 A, 14.2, 14.9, 14.5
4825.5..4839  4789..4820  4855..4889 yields -0.2 A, 14.4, 15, 14.6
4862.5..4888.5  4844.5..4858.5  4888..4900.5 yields 0.8 A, 15.5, 15.3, 15.4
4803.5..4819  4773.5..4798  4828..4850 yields -1.5 A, 11.9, 14.8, 13.3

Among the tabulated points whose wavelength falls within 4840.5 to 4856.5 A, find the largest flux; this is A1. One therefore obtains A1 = 17.7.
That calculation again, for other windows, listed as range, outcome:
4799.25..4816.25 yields 16.7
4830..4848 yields 16.4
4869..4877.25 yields 17.5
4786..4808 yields 16.3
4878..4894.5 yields 17.6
